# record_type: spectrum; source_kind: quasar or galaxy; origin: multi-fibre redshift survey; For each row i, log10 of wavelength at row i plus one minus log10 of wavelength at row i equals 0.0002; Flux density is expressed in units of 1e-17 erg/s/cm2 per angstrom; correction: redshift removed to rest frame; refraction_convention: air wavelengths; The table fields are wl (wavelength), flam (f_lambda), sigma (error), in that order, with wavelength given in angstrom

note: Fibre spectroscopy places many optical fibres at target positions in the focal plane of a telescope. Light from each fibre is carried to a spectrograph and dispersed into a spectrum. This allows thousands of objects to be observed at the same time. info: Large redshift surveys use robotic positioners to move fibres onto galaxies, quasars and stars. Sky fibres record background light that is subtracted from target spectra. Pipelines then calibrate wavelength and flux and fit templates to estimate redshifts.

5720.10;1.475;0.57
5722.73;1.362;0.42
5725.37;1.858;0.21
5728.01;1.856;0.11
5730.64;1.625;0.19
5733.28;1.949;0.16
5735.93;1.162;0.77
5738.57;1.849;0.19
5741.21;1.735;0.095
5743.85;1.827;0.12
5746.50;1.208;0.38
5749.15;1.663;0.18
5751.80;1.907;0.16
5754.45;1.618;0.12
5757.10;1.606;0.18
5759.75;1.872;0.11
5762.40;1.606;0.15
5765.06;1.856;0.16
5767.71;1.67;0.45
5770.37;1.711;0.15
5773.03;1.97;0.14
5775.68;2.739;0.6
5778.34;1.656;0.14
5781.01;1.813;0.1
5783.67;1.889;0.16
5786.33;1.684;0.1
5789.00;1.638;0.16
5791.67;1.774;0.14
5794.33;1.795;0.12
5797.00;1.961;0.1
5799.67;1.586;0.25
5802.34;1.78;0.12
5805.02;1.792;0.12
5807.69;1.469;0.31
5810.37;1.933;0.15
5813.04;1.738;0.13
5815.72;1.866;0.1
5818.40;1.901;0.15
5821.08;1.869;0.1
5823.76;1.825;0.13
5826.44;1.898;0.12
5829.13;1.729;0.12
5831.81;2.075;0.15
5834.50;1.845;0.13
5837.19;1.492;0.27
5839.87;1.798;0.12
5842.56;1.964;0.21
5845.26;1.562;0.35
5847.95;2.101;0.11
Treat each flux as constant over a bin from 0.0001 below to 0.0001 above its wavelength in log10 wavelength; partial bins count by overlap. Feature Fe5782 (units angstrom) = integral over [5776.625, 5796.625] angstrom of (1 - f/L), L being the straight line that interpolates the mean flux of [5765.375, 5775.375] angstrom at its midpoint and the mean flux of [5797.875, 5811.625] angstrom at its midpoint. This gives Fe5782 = 0.3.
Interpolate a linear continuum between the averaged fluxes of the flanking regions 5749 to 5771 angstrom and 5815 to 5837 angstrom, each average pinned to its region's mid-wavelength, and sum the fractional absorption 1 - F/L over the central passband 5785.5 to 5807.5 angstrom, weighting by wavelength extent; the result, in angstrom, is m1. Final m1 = 0.7 angstrom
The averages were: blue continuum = 1.73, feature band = 1.74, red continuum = 1.86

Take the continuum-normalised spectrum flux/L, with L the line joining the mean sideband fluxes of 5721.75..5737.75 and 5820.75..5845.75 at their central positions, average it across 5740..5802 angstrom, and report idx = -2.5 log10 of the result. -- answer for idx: -0.038 mag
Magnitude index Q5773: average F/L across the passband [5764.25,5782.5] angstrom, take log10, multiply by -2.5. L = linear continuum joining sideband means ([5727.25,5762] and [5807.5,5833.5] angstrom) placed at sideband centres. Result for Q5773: -0.10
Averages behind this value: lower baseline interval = 1.68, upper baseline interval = 1.85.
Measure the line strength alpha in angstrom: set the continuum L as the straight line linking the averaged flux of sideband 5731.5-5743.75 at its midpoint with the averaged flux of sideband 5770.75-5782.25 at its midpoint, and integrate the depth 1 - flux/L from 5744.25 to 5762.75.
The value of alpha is 1.7 angstrom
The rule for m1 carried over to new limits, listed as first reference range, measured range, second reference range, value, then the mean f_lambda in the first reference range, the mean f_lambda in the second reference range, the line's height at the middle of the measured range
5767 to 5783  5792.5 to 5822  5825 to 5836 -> 1.8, 1.93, 1.88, 1.9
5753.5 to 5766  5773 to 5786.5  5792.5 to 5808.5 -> -2.0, 1.71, 1.74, 1.73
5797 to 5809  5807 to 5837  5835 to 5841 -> -2.6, 1.69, 1.67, 1.68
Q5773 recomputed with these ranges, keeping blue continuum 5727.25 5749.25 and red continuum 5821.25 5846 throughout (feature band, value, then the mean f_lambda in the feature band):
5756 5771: -0.02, 1.72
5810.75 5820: -0.04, 1.85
